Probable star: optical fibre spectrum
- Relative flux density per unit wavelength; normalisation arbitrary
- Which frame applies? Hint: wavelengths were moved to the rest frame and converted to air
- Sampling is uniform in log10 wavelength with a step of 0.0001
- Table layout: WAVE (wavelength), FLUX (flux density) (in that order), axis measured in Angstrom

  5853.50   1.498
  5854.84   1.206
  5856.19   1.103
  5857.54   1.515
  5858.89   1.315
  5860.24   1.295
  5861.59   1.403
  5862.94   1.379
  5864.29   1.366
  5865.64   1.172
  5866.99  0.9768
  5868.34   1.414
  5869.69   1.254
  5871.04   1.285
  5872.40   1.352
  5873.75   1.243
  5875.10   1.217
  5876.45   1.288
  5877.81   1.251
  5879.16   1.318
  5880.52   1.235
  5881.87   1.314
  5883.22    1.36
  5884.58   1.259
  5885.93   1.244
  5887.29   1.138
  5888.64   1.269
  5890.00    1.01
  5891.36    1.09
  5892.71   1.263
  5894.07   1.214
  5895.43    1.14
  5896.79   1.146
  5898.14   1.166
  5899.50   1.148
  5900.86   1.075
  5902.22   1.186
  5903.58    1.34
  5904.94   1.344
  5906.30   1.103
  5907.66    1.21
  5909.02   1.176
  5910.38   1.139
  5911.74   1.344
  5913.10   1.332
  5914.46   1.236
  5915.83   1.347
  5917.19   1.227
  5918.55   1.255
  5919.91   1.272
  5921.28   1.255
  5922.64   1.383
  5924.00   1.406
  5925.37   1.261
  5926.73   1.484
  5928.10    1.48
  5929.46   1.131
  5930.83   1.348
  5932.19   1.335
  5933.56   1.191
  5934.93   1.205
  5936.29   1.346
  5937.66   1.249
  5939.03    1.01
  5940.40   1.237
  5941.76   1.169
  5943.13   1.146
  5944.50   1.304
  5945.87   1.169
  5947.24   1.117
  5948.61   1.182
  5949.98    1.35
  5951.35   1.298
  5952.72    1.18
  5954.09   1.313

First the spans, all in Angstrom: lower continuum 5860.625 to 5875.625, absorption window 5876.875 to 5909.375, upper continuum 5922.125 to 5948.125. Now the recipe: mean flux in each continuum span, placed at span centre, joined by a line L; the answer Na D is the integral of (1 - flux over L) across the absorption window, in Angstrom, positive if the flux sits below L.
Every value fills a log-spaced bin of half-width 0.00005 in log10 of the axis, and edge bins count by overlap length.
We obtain 1.6 Angstrom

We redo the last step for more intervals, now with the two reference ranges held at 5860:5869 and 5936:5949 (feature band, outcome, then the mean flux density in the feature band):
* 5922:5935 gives -1.3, 1.33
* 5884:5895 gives 0.6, 1.18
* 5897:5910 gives 0.5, 1.19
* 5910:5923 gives -0.6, 1.28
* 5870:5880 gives 0.0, 1.28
